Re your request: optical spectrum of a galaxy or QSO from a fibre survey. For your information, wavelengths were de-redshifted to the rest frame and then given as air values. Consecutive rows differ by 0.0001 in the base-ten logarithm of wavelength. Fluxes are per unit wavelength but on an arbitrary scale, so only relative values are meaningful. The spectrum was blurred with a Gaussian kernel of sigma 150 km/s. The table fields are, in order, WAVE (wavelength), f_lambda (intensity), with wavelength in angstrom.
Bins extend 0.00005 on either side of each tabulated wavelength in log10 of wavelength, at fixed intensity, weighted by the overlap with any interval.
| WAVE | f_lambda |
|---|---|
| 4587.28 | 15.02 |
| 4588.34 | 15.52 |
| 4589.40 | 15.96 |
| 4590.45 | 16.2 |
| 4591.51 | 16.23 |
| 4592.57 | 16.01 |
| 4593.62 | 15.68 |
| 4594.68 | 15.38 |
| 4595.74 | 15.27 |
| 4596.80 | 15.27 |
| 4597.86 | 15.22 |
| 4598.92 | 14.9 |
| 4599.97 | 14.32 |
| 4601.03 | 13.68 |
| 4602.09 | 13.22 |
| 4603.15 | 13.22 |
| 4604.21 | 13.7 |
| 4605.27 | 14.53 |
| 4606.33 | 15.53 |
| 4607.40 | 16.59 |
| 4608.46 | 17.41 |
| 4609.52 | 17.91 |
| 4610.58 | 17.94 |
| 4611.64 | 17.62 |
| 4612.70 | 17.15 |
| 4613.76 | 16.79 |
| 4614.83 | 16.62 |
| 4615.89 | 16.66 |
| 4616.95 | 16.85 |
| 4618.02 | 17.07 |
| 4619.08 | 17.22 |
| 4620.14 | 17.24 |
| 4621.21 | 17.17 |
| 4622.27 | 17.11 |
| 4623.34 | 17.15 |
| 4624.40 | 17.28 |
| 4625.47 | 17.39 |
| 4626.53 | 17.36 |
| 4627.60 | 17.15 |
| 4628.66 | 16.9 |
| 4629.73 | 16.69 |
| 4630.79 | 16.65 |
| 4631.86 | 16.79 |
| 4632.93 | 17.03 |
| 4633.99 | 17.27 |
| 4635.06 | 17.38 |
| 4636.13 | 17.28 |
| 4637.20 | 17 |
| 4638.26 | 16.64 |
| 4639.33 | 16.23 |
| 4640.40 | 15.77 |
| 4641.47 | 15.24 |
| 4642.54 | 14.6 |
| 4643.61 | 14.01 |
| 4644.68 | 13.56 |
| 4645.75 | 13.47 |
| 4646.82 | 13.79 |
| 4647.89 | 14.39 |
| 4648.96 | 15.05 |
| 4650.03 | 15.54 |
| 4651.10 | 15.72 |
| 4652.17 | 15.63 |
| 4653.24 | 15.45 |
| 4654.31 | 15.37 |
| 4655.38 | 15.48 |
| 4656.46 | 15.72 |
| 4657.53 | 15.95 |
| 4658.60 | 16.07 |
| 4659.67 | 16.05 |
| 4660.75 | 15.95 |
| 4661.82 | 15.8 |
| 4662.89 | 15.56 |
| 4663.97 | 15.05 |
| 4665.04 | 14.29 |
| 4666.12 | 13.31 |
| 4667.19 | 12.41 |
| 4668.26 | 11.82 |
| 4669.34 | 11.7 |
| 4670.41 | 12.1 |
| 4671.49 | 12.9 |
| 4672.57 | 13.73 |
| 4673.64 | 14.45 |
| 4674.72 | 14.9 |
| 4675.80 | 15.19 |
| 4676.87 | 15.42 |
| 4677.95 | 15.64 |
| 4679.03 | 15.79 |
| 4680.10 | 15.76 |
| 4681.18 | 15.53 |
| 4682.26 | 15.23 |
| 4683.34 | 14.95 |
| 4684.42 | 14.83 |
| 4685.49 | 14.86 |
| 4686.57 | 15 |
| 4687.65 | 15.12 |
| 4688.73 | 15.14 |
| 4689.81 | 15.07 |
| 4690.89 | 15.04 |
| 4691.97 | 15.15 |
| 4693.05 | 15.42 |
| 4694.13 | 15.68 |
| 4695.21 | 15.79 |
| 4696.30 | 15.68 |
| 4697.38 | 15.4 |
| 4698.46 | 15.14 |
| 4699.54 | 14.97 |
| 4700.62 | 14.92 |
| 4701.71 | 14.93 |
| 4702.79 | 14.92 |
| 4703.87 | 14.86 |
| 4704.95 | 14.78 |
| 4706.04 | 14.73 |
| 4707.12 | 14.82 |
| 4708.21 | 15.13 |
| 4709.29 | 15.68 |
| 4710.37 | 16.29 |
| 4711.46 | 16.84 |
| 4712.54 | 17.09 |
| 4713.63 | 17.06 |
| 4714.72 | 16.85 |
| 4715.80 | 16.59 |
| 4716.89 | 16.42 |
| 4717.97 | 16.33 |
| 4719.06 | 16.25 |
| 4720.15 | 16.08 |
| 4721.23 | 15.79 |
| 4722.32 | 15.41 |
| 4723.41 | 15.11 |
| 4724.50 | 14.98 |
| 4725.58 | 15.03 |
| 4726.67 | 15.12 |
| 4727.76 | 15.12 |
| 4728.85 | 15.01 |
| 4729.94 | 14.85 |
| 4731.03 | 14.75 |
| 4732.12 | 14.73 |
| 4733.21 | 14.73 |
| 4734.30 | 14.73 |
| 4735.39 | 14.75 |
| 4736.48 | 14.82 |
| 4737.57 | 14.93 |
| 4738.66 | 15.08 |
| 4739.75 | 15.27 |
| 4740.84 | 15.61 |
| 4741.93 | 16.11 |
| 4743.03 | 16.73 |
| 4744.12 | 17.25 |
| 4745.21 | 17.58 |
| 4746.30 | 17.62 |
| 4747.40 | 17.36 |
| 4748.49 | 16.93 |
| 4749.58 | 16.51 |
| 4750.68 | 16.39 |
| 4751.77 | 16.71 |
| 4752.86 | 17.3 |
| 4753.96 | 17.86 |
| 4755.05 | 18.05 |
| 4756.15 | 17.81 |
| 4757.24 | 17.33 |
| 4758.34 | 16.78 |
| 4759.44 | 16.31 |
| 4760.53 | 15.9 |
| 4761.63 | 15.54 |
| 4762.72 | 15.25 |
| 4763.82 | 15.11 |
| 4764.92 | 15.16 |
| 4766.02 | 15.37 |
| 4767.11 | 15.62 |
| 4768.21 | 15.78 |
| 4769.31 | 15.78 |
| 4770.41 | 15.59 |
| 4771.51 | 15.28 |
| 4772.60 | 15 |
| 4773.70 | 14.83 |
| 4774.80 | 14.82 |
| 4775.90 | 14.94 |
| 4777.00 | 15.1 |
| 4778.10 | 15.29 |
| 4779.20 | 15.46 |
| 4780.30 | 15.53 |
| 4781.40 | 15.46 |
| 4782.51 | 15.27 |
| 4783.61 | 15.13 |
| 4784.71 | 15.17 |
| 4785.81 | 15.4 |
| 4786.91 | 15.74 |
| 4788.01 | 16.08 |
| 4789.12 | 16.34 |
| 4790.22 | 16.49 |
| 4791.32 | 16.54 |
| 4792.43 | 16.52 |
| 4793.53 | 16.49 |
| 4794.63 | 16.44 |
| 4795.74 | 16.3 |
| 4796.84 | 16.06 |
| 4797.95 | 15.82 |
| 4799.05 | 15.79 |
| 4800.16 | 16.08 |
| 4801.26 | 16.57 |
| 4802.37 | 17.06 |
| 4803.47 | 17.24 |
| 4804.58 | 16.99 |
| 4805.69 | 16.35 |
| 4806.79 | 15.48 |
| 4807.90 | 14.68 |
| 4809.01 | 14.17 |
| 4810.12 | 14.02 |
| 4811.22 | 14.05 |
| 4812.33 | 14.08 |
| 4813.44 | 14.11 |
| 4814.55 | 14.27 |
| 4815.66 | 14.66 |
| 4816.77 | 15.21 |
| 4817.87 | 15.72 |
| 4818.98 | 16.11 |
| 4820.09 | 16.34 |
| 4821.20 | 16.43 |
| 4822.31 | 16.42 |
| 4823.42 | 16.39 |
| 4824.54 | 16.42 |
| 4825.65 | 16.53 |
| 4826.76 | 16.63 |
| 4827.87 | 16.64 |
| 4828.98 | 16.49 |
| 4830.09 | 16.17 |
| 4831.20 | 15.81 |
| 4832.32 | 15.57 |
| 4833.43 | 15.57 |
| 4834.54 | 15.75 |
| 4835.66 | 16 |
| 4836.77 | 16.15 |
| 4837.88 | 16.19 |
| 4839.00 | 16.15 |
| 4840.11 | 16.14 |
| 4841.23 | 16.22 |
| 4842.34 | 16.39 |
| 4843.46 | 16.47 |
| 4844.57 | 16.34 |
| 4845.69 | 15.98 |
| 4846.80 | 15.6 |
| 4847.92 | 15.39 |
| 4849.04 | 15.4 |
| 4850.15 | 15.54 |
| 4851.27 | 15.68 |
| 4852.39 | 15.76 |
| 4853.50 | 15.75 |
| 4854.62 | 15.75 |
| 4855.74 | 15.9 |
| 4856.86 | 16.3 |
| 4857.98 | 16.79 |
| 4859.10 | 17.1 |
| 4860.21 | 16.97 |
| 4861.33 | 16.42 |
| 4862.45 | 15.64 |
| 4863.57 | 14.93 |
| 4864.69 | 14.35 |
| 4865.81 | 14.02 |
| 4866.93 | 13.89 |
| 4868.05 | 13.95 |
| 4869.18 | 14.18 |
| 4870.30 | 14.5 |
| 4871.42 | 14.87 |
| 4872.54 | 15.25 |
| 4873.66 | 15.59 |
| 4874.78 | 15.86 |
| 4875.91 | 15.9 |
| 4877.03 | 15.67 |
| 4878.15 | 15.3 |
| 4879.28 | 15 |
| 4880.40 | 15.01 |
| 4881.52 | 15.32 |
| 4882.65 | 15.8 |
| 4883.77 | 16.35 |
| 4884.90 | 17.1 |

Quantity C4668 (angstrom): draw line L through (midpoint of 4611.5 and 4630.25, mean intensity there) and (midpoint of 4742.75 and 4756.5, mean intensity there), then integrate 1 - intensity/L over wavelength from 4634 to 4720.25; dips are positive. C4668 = 9.6 angstrom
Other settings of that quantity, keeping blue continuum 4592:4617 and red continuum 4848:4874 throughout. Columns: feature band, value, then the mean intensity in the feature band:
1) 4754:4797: -0.9 angstrom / 15.8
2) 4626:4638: -1.0 angstrom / 17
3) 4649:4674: 1.6 angstrom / 14.6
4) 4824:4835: -0.5 angstrom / 16.2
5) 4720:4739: 0.6 angstrom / 15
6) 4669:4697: 1.3 angstrom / 14.9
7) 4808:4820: 0.6 angstrom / 14.7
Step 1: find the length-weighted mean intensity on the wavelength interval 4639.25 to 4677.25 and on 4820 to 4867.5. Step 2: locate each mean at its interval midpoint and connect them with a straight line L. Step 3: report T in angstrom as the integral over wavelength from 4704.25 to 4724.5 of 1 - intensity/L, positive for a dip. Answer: -1.2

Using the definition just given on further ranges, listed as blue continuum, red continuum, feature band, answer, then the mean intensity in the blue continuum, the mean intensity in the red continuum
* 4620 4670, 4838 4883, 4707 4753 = -0.8 angstrom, 15.6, 15.6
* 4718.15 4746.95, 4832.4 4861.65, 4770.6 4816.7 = 0.8 angstrom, 15.5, 16.1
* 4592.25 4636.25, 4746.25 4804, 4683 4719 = 1.5 angstrom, 16.3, 16.1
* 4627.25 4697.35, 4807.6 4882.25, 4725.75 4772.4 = -1.7 angstrom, 15.2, 15.6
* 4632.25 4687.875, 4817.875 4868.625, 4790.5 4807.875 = -0.7 angstrom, 15.1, 15.9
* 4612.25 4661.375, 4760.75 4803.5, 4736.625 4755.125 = -0.9 angstrom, 16.2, 15.7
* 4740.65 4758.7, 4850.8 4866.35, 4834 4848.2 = 0.0 angstrom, 17.1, 15.8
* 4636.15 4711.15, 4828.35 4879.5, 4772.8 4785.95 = 0.2 angstrom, 15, 15.7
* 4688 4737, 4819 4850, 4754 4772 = -0.4 angstrom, 15.4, 16.1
